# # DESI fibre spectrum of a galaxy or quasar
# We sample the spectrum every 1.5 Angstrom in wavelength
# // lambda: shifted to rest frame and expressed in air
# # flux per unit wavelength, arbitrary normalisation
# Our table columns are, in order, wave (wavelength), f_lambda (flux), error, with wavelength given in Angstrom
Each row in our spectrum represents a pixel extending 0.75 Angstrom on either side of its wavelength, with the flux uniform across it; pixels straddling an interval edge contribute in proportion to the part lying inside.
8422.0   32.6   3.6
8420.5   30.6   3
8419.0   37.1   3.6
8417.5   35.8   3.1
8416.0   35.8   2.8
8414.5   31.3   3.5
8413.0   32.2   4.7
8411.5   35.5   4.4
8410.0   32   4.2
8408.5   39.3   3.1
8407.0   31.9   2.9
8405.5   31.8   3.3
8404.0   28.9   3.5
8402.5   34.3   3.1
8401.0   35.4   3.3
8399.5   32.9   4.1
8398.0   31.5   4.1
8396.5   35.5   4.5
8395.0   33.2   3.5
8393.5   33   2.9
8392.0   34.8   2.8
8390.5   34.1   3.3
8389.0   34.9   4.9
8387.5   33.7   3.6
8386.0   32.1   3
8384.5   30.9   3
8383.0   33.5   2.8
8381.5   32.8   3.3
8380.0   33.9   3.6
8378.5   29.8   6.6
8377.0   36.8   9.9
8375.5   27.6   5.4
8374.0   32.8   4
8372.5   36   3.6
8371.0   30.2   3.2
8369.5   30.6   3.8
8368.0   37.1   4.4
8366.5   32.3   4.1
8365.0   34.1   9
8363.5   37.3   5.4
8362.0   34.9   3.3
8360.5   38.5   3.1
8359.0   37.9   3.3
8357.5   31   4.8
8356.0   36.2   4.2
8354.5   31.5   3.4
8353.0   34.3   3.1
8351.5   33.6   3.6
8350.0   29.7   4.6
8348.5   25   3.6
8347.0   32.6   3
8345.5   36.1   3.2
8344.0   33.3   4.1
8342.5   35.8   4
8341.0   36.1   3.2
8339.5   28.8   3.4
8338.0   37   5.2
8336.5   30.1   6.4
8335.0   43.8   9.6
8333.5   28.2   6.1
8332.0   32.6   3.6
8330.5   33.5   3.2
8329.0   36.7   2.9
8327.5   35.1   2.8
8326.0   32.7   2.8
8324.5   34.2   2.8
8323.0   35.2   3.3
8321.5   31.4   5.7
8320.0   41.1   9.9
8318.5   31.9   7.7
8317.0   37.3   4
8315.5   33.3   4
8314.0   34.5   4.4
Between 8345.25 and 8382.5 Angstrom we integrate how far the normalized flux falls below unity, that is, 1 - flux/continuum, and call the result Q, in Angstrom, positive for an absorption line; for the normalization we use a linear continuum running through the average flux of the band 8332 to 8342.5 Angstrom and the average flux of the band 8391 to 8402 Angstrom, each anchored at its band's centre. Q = 0.7 Angstrom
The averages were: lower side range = 34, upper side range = 33.8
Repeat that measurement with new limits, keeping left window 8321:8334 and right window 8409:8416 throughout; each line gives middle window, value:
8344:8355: 0.5 Angstrom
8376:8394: 0.0 Angstrom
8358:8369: -0.8 Angstrom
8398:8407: 0.2 Angstrom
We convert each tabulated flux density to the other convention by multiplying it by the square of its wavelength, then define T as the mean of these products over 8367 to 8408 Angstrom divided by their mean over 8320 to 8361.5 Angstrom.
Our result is 0.99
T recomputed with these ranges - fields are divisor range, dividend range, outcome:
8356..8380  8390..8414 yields 1.00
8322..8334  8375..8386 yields 0.97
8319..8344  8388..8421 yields 1.00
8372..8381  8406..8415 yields 1.04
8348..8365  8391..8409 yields 1.00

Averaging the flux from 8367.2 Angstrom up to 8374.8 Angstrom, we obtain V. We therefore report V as 33.3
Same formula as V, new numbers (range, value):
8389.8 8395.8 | 33.8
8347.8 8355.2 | 30.9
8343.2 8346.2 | 34.7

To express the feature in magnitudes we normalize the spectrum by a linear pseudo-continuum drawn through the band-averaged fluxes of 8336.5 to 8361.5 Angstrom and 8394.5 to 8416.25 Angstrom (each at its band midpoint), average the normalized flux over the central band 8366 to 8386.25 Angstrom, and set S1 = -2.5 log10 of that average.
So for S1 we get 0.03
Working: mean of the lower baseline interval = 33.5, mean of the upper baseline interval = 33.4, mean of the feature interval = 32.6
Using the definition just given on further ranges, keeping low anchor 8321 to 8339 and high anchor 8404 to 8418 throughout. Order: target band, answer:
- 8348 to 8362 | 0.022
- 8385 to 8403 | 0.001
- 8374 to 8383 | 0.050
